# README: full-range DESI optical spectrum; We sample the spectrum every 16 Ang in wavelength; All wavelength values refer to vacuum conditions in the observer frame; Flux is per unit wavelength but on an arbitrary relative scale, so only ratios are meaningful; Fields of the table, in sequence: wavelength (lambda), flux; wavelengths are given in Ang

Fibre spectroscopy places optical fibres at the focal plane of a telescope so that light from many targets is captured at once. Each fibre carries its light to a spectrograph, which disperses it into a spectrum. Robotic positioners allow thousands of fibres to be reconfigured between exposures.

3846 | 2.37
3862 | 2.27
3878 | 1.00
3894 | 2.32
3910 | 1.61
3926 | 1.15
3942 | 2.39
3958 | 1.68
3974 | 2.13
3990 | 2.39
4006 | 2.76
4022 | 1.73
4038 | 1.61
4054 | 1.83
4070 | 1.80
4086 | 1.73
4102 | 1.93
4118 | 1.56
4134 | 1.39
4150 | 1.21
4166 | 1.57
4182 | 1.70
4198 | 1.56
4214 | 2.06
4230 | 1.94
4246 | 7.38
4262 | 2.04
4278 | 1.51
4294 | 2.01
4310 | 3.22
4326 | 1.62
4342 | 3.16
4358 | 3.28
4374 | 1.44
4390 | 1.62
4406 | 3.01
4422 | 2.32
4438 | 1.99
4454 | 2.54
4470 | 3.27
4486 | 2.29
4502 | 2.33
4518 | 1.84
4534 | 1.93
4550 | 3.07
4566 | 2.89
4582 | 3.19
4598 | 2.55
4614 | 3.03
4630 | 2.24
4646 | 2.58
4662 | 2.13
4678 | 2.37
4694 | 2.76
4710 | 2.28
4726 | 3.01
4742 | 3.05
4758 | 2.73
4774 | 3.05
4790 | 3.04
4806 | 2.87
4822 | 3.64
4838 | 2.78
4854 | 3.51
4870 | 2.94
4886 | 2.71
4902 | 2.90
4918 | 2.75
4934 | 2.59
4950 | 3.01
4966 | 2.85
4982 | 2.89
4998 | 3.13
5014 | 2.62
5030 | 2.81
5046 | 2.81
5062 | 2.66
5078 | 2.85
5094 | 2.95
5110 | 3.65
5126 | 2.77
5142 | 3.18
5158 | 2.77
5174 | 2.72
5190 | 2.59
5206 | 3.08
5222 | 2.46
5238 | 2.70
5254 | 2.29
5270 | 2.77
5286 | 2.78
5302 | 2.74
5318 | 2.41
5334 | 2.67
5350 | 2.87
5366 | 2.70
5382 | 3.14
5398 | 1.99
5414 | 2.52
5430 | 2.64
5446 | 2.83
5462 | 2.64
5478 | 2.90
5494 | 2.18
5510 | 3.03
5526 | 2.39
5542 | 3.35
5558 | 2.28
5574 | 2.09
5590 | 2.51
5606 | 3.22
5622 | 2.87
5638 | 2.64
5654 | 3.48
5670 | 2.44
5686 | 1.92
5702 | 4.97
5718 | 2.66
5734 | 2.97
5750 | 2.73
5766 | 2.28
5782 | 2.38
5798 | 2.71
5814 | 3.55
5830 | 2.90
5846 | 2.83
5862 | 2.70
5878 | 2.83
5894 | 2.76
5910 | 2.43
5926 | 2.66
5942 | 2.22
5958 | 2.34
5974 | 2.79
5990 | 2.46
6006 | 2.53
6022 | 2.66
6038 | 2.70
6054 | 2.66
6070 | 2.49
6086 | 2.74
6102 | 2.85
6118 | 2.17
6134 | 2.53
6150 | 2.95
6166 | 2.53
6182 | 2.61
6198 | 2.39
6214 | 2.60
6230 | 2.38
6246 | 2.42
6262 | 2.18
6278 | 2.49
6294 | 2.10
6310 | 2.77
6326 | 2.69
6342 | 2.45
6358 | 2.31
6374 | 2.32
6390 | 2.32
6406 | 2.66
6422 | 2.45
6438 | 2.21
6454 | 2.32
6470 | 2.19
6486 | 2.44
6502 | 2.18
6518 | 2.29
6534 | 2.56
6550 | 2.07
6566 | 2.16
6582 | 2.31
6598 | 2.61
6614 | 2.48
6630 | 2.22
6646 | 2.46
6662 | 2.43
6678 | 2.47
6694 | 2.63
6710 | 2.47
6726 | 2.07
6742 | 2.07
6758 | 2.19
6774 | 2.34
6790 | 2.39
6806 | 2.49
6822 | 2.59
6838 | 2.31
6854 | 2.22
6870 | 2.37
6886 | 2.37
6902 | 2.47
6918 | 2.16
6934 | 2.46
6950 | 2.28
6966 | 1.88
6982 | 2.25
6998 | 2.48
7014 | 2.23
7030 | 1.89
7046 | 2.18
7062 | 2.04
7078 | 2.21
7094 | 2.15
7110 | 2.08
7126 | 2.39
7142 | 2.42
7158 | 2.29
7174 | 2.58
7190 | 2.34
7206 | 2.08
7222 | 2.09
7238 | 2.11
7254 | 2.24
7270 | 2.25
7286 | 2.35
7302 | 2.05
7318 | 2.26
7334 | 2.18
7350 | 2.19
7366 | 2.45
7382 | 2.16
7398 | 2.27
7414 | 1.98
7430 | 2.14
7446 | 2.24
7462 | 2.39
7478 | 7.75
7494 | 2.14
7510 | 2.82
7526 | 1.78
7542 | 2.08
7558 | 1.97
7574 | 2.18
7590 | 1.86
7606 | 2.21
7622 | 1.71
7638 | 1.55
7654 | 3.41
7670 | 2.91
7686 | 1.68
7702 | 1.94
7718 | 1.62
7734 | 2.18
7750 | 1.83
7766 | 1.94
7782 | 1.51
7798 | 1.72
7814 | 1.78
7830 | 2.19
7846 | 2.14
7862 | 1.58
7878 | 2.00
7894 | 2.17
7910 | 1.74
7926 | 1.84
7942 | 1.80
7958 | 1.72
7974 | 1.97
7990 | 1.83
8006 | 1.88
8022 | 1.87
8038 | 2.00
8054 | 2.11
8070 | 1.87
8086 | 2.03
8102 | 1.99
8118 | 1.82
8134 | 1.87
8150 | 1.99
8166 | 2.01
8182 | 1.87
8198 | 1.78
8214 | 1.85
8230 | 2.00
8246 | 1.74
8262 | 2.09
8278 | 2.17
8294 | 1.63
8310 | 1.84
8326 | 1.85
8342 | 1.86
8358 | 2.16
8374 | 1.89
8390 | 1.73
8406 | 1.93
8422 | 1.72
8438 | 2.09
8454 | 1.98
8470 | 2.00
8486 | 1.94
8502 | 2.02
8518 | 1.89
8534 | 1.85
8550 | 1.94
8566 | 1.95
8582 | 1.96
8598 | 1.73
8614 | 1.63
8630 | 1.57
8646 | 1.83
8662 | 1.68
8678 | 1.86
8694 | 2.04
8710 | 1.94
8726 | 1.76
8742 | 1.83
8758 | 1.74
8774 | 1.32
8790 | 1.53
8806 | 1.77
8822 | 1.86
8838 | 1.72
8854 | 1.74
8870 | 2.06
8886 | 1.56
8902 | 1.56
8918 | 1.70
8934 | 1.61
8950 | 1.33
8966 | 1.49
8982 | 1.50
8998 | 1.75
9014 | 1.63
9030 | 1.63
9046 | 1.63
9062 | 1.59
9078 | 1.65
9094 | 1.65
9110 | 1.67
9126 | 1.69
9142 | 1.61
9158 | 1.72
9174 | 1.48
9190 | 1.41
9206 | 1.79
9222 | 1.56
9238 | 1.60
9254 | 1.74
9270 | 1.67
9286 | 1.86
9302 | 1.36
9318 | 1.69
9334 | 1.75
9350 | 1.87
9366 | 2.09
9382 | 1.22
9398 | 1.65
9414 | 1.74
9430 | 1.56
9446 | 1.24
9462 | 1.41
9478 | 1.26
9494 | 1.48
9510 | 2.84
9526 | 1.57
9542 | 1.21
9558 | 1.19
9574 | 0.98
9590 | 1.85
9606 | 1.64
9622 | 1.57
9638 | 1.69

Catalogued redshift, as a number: 0.14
